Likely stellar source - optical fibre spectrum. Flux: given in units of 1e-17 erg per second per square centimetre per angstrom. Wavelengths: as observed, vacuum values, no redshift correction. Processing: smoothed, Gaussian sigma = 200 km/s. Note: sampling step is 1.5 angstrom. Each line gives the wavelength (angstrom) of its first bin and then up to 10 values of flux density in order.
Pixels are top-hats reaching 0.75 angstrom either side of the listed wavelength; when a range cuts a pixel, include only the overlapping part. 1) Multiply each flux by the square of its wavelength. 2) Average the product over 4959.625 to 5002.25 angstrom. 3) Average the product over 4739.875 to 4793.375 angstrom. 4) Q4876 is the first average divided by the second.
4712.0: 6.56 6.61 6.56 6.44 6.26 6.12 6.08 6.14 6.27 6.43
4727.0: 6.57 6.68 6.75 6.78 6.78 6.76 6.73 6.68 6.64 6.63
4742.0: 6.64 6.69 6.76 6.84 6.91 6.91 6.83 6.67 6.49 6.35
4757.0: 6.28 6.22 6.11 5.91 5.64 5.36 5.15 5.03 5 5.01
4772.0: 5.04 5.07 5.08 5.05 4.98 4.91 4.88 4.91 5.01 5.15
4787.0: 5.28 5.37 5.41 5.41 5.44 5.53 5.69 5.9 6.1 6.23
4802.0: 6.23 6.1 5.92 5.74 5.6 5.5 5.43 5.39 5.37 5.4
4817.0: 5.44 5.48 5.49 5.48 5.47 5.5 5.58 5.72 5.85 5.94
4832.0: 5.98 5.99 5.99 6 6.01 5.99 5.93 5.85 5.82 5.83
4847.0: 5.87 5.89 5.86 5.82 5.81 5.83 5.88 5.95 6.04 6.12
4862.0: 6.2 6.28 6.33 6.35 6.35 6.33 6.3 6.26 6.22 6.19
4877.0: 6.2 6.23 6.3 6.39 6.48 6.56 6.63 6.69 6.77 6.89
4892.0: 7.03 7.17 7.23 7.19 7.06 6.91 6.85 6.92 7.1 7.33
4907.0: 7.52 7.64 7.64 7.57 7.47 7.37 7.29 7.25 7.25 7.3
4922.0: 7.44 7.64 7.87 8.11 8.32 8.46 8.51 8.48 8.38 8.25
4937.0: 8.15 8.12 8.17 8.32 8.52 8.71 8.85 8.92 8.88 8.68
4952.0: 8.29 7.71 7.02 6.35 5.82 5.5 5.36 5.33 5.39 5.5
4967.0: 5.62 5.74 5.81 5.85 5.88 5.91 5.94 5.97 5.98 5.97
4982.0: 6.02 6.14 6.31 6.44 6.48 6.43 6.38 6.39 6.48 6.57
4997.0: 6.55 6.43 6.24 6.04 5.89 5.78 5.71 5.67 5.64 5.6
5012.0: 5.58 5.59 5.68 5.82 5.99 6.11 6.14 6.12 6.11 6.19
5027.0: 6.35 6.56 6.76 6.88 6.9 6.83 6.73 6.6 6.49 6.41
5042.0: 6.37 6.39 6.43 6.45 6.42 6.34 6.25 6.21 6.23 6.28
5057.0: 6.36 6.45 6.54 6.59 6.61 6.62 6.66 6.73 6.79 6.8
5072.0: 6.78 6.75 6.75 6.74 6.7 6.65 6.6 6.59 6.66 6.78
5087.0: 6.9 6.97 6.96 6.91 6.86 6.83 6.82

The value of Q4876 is 1.15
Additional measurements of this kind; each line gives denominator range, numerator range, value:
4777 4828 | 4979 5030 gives 1.21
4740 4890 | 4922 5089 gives 1.22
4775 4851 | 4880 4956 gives 1.42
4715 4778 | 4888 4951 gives 1.35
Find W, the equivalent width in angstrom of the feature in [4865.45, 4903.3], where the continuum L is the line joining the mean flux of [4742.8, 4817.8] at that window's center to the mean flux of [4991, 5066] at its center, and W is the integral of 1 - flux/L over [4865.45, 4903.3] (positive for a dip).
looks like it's -4.3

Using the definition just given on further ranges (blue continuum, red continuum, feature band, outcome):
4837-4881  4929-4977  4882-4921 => -3.2 angstrom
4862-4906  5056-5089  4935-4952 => -4.8 angstrom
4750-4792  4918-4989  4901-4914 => -1.3 angstrom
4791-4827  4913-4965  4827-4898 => 2.5 angstrom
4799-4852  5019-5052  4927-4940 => -4.7 angstrom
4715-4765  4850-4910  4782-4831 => 7.0 angstrom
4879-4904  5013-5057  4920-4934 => -2.8 angstrom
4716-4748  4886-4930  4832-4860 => 4.6 angstrom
